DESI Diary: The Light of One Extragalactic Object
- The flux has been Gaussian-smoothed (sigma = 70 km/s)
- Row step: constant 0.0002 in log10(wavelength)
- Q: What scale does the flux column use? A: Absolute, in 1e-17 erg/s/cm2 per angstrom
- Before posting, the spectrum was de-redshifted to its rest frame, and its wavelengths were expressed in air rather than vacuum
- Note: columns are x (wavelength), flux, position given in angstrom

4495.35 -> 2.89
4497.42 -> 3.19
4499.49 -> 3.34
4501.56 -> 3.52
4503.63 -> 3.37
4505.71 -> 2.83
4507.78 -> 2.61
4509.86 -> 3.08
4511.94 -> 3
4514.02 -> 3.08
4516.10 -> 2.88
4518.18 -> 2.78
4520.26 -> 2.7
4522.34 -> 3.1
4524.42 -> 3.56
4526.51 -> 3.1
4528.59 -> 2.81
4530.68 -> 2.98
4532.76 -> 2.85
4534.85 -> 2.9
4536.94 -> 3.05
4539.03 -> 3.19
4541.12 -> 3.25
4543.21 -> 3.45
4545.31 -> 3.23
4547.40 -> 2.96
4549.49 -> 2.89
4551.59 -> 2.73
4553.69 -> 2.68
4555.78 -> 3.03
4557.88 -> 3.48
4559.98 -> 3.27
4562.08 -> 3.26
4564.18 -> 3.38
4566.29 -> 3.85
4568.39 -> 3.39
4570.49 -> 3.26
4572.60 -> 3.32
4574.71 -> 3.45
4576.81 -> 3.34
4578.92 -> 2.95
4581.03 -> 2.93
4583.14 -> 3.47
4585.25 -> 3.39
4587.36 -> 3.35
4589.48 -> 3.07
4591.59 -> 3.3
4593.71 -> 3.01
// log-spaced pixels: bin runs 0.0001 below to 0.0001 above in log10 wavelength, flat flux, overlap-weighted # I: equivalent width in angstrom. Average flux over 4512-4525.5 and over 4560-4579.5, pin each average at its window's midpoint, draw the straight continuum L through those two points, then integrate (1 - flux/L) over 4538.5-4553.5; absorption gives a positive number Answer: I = 0.6 angstrom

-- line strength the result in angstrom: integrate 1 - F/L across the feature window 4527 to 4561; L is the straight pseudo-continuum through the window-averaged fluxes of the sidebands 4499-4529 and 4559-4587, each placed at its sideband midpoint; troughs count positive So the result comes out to 1.5 angstrom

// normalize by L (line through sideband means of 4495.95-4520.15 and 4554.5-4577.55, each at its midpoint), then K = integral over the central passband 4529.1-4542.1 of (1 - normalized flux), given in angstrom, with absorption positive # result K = 0.7 angstrom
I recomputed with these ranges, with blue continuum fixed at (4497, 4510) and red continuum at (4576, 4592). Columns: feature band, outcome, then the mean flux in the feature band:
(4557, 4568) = -0.8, 3.44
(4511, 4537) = 1.5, 2.98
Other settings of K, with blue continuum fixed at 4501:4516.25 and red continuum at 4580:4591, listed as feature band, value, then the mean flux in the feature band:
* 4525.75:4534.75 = 0.5 angstrom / 2.93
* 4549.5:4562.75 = 0.5 angstrom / 3.05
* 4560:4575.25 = -1.0 angstrom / 3.4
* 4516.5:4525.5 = 0.1 angstrom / 3.02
